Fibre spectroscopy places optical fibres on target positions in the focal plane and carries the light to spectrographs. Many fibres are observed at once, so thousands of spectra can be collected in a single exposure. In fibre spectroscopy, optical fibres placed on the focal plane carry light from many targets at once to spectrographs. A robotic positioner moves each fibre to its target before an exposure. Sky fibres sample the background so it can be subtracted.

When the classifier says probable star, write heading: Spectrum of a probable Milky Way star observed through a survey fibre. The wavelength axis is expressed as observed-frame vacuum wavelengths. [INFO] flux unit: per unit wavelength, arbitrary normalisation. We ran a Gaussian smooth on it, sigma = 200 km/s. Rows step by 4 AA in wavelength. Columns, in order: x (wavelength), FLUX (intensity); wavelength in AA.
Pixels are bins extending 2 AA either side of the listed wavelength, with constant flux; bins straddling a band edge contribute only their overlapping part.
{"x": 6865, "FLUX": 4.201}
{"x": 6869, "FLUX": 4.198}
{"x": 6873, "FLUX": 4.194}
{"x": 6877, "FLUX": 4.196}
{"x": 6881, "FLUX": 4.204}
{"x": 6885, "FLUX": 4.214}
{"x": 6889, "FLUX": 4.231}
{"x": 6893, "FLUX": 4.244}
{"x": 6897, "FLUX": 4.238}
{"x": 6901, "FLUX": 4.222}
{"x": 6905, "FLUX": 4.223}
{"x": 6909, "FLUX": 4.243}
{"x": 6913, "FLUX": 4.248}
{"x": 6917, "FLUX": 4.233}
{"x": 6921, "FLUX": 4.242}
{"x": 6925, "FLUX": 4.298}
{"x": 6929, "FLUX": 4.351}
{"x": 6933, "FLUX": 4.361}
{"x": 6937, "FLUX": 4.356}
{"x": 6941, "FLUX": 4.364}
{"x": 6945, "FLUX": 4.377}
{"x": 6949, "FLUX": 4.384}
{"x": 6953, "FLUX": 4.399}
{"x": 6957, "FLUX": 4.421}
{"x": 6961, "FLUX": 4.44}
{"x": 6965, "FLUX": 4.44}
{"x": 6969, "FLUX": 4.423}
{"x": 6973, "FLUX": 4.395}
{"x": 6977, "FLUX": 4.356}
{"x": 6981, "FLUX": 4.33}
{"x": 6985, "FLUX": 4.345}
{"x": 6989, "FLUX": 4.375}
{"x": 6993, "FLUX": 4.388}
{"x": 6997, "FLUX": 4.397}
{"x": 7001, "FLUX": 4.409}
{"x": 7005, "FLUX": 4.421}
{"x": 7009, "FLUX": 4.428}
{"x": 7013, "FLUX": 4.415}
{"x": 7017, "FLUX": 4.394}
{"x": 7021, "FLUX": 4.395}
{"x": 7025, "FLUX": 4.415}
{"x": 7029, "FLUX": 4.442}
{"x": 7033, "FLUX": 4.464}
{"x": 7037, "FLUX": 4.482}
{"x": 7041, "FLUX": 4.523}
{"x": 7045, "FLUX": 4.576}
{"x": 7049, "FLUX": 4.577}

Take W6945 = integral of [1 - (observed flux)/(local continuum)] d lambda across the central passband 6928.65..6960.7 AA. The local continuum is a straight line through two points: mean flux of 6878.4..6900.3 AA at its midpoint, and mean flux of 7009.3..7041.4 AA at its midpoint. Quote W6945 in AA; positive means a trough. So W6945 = -0.52 AA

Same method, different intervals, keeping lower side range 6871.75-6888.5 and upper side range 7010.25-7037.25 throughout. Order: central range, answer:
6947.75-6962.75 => -0.3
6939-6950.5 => -0.2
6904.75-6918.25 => 0.0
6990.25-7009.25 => -0.1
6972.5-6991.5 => 0.0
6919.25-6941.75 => -0.2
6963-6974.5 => -0.2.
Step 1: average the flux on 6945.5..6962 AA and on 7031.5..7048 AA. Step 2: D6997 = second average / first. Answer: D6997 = 1.03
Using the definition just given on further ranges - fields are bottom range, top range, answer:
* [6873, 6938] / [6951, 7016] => 1.03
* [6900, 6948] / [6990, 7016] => 1.03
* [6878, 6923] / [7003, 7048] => 1.05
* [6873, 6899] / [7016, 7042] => 1.05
